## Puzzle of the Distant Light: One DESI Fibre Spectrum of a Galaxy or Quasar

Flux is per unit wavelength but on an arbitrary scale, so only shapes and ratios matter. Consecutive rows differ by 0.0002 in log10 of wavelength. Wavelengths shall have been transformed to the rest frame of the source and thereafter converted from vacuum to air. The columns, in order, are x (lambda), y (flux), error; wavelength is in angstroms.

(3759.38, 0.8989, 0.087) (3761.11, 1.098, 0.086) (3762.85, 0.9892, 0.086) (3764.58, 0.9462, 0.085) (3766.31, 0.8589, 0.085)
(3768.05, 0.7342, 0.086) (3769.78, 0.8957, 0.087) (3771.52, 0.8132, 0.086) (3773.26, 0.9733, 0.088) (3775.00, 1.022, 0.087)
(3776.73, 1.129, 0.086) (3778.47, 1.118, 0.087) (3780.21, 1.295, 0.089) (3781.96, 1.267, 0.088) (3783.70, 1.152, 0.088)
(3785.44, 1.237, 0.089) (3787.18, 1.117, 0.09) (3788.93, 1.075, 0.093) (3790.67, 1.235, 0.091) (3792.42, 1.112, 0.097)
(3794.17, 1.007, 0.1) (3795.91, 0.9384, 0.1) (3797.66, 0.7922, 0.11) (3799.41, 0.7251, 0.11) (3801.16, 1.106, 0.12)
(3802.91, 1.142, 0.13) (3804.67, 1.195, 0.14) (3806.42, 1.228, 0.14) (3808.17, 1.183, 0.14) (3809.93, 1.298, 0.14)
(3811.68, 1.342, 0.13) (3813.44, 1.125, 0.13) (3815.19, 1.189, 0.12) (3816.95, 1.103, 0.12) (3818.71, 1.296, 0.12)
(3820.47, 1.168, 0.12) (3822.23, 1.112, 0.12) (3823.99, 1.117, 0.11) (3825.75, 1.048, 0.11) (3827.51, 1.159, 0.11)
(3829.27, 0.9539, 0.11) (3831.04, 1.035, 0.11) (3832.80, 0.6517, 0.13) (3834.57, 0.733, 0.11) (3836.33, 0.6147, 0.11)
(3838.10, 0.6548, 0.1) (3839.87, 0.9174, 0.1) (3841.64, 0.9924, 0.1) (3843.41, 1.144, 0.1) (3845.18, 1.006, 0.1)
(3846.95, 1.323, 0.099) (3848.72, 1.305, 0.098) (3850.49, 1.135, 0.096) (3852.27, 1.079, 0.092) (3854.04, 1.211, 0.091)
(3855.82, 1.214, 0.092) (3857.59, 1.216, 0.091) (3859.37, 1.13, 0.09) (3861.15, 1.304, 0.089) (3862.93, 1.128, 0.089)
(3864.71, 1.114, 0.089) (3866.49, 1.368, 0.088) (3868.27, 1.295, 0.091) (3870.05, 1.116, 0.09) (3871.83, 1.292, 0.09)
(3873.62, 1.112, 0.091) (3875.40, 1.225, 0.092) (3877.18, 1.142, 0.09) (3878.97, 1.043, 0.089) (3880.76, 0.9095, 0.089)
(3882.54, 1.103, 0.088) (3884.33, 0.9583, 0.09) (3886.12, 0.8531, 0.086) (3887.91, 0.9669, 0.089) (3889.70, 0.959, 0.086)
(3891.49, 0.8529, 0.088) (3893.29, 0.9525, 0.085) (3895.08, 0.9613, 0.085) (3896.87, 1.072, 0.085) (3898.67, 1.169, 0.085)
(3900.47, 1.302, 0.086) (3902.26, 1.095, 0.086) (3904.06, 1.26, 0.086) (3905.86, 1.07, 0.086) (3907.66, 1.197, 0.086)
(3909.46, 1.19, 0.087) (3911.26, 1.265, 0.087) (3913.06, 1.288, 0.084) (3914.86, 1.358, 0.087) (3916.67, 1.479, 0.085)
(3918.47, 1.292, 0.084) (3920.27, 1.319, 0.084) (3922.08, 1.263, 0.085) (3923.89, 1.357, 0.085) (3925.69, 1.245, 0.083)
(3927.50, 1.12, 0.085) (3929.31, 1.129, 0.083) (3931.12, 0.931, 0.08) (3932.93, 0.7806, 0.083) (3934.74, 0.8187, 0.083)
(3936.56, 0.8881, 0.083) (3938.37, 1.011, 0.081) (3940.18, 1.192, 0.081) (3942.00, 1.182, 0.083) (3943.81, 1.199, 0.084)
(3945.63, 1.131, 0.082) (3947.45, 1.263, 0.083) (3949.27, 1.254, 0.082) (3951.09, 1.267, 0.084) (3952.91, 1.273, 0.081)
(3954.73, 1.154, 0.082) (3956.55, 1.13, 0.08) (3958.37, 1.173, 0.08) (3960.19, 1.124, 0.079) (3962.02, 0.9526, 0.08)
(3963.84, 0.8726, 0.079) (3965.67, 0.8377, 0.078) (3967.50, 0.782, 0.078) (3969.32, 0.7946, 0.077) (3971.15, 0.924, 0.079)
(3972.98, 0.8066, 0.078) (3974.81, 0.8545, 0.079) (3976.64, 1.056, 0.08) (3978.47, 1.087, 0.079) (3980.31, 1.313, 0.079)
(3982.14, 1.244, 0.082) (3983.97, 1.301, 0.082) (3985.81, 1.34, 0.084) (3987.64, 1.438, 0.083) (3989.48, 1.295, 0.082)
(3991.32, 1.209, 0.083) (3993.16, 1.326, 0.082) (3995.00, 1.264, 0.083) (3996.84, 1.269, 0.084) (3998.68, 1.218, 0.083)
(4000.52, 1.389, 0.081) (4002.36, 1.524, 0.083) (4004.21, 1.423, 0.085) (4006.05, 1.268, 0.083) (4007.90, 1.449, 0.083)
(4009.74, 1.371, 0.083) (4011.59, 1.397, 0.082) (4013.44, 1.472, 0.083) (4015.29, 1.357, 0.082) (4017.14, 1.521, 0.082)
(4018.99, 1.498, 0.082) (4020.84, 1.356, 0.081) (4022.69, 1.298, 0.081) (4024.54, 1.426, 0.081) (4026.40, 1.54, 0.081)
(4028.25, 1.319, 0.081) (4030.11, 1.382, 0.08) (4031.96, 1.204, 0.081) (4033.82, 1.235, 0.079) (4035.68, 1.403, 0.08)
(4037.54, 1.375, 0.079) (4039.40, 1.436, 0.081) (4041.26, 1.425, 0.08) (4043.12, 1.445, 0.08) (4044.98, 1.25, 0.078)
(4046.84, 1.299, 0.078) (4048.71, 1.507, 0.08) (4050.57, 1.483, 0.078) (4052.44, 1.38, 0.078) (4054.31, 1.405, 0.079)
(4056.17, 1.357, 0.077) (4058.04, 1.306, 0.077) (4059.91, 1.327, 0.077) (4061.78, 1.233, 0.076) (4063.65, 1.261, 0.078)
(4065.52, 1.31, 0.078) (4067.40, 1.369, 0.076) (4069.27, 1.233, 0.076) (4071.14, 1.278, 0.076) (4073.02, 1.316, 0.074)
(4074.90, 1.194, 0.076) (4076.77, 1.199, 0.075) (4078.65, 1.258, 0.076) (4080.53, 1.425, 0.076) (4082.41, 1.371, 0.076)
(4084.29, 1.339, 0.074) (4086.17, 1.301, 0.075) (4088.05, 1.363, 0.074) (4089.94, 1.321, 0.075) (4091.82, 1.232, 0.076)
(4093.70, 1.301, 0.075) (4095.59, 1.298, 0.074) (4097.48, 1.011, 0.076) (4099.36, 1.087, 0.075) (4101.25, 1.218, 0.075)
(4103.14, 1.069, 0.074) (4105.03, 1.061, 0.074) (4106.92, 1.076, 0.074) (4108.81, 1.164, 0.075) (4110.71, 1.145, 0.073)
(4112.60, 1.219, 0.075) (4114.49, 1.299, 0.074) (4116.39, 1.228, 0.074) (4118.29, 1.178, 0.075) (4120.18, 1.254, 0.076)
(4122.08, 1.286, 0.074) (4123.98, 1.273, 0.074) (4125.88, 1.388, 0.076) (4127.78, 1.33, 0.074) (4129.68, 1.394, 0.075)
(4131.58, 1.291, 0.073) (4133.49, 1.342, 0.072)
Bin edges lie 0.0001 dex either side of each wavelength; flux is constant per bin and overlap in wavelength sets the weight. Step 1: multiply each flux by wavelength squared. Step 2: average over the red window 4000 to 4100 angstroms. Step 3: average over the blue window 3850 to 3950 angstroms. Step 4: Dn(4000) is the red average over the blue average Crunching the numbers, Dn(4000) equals 1.27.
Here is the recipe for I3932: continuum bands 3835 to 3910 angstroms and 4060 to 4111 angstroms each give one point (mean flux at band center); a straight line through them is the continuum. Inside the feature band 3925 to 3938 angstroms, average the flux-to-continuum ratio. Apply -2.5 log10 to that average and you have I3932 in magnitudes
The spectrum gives 0.15 mag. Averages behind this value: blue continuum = 1.09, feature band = 0.984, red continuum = 1.24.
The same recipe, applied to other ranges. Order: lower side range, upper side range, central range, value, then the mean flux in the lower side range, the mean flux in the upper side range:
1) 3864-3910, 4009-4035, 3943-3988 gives 0.15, 1.1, 1.38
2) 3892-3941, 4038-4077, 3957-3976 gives 0.30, 1.15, 1.34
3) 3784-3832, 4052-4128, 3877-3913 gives 0.09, 1.11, 1.26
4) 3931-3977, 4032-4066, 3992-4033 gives -0.12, 1.03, 1.35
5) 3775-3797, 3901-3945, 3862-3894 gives 0.07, 1.13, 1.16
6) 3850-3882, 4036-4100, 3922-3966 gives 0.11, 1.17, 1.32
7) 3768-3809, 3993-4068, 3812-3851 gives 0.08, 1.07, 1.37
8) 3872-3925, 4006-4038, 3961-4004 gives 0.15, 1.14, 1.38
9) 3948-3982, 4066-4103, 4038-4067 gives -0.13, 1.04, 1.27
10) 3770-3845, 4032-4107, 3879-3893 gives 0.19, 1.06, 1.29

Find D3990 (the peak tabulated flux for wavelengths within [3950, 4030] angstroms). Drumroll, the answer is 1.54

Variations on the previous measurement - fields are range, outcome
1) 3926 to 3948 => 1.263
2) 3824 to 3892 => 1.368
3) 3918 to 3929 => 1.357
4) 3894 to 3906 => 1.302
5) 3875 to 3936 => 1.479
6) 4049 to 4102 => 1.483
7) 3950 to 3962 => 1.273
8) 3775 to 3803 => 1.295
